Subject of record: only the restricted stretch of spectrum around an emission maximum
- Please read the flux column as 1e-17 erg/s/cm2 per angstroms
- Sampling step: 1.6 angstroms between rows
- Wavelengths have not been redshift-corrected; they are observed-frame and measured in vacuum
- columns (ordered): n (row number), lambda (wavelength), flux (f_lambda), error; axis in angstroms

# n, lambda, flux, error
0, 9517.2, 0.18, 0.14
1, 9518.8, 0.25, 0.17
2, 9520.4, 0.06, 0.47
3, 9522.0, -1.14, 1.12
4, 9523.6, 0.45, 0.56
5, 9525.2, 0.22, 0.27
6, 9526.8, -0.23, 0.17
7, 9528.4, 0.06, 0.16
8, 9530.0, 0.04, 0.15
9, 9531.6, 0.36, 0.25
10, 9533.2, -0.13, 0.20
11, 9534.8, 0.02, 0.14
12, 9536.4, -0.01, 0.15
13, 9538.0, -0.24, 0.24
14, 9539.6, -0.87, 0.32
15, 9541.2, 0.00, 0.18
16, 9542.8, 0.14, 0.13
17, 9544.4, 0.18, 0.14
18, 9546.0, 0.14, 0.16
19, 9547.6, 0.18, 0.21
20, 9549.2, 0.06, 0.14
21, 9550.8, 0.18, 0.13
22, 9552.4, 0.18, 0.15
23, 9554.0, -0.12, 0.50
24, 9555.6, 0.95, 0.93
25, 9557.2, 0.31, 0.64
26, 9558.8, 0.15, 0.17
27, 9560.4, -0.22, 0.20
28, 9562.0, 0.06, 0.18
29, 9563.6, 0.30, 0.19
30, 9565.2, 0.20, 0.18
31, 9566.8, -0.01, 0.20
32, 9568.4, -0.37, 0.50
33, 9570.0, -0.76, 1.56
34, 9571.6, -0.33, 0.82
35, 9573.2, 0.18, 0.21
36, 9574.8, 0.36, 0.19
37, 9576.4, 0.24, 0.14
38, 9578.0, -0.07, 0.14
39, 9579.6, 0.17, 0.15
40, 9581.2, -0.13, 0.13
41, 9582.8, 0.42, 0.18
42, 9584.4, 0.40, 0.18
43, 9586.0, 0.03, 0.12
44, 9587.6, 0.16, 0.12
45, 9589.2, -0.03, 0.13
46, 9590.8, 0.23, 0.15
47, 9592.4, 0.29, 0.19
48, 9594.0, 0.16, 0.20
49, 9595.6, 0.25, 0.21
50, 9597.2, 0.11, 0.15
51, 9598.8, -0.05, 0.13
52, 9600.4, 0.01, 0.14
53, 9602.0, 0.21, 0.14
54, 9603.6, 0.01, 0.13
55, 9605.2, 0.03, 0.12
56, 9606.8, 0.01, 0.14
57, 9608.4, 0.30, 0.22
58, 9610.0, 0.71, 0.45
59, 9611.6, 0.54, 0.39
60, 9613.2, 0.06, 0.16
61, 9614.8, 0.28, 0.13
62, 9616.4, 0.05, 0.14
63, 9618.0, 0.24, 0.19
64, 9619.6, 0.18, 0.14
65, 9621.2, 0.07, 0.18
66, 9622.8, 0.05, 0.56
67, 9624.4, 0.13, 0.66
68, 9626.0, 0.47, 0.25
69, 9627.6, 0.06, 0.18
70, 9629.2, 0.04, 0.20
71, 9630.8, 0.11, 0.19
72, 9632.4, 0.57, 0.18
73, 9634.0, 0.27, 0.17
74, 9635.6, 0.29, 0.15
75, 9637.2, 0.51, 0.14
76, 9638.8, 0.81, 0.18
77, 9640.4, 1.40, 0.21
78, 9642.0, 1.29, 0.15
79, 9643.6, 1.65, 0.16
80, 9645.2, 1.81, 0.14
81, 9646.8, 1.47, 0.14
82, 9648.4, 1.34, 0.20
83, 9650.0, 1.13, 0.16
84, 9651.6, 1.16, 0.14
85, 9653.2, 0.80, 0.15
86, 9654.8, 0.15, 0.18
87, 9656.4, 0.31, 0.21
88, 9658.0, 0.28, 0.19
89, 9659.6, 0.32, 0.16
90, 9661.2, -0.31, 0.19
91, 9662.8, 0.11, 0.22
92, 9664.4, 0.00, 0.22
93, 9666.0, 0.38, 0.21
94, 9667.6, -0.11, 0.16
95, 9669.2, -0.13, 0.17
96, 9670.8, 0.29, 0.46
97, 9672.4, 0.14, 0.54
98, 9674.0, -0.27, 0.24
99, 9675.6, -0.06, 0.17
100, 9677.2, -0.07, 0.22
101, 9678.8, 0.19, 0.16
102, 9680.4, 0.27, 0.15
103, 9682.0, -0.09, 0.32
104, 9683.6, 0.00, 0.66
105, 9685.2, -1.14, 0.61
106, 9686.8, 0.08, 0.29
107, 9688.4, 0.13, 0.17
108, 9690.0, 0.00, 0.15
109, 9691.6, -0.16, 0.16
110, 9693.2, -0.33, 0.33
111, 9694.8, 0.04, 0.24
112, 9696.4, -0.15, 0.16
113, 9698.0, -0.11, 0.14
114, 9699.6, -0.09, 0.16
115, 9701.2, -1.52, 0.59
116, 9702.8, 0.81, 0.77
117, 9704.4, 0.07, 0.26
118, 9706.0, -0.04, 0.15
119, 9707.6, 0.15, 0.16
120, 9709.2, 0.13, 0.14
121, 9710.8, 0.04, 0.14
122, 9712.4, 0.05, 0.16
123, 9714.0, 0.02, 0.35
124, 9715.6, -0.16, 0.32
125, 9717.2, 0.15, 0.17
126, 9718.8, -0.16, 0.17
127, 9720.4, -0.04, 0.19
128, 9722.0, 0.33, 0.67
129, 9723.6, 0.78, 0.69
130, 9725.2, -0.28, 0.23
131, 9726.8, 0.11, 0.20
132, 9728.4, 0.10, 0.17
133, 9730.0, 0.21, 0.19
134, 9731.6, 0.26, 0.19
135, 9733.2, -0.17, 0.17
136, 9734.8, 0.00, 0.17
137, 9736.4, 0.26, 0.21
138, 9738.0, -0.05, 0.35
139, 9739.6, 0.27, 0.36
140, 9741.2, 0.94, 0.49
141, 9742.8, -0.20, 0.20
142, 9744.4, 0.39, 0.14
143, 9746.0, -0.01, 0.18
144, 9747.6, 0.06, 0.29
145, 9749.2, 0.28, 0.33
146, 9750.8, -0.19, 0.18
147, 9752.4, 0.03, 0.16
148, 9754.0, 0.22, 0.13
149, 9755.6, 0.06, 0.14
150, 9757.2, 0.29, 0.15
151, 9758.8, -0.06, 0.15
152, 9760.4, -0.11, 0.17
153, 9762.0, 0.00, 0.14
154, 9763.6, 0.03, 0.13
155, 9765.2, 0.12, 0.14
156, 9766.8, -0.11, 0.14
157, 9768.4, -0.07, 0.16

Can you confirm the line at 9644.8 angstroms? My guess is [O II]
